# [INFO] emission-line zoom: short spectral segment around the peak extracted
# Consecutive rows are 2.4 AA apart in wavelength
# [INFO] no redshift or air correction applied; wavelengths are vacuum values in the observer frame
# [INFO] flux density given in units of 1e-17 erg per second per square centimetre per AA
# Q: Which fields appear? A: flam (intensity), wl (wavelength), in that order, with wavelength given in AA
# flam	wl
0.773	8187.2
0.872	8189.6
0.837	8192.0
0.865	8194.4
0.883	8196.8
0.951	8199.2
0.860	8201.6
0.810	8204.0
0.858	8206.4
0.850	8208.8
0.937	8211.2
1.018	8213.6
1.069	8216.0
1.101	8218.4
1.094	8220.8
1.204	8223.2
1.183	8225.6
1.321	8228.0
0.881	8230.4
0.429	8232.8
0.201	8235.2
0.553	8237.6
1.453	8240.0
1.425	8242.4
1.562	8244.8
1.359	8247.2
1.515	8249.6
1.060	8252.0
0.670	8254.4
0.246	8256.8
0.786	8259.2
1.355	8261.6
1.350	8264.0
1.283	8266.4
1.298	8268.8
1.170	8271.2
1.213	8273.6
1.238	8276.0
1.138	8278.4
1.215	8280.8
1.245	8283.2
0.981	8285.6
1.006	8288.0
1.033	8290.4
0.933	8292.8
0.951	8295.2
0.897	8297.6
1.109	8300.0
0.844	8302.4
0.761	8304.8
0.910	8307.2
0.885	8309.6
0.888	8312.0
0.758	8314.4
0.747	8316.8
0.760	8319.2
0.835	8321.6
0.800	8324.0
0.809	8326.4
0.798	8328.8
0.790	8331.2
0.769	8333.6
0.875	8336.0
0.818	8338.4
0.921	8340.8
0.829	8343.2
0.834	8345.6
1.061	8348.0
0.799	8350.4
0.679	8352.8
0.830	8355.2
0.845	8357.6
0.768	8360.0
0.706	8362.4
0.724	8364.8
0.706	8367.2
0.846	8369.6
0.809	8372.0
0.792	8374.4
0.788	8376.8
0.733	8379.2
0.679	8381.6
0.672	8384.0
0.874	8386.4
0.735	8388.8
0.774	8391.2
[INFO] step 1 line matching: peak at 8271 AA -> Mg II 2798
